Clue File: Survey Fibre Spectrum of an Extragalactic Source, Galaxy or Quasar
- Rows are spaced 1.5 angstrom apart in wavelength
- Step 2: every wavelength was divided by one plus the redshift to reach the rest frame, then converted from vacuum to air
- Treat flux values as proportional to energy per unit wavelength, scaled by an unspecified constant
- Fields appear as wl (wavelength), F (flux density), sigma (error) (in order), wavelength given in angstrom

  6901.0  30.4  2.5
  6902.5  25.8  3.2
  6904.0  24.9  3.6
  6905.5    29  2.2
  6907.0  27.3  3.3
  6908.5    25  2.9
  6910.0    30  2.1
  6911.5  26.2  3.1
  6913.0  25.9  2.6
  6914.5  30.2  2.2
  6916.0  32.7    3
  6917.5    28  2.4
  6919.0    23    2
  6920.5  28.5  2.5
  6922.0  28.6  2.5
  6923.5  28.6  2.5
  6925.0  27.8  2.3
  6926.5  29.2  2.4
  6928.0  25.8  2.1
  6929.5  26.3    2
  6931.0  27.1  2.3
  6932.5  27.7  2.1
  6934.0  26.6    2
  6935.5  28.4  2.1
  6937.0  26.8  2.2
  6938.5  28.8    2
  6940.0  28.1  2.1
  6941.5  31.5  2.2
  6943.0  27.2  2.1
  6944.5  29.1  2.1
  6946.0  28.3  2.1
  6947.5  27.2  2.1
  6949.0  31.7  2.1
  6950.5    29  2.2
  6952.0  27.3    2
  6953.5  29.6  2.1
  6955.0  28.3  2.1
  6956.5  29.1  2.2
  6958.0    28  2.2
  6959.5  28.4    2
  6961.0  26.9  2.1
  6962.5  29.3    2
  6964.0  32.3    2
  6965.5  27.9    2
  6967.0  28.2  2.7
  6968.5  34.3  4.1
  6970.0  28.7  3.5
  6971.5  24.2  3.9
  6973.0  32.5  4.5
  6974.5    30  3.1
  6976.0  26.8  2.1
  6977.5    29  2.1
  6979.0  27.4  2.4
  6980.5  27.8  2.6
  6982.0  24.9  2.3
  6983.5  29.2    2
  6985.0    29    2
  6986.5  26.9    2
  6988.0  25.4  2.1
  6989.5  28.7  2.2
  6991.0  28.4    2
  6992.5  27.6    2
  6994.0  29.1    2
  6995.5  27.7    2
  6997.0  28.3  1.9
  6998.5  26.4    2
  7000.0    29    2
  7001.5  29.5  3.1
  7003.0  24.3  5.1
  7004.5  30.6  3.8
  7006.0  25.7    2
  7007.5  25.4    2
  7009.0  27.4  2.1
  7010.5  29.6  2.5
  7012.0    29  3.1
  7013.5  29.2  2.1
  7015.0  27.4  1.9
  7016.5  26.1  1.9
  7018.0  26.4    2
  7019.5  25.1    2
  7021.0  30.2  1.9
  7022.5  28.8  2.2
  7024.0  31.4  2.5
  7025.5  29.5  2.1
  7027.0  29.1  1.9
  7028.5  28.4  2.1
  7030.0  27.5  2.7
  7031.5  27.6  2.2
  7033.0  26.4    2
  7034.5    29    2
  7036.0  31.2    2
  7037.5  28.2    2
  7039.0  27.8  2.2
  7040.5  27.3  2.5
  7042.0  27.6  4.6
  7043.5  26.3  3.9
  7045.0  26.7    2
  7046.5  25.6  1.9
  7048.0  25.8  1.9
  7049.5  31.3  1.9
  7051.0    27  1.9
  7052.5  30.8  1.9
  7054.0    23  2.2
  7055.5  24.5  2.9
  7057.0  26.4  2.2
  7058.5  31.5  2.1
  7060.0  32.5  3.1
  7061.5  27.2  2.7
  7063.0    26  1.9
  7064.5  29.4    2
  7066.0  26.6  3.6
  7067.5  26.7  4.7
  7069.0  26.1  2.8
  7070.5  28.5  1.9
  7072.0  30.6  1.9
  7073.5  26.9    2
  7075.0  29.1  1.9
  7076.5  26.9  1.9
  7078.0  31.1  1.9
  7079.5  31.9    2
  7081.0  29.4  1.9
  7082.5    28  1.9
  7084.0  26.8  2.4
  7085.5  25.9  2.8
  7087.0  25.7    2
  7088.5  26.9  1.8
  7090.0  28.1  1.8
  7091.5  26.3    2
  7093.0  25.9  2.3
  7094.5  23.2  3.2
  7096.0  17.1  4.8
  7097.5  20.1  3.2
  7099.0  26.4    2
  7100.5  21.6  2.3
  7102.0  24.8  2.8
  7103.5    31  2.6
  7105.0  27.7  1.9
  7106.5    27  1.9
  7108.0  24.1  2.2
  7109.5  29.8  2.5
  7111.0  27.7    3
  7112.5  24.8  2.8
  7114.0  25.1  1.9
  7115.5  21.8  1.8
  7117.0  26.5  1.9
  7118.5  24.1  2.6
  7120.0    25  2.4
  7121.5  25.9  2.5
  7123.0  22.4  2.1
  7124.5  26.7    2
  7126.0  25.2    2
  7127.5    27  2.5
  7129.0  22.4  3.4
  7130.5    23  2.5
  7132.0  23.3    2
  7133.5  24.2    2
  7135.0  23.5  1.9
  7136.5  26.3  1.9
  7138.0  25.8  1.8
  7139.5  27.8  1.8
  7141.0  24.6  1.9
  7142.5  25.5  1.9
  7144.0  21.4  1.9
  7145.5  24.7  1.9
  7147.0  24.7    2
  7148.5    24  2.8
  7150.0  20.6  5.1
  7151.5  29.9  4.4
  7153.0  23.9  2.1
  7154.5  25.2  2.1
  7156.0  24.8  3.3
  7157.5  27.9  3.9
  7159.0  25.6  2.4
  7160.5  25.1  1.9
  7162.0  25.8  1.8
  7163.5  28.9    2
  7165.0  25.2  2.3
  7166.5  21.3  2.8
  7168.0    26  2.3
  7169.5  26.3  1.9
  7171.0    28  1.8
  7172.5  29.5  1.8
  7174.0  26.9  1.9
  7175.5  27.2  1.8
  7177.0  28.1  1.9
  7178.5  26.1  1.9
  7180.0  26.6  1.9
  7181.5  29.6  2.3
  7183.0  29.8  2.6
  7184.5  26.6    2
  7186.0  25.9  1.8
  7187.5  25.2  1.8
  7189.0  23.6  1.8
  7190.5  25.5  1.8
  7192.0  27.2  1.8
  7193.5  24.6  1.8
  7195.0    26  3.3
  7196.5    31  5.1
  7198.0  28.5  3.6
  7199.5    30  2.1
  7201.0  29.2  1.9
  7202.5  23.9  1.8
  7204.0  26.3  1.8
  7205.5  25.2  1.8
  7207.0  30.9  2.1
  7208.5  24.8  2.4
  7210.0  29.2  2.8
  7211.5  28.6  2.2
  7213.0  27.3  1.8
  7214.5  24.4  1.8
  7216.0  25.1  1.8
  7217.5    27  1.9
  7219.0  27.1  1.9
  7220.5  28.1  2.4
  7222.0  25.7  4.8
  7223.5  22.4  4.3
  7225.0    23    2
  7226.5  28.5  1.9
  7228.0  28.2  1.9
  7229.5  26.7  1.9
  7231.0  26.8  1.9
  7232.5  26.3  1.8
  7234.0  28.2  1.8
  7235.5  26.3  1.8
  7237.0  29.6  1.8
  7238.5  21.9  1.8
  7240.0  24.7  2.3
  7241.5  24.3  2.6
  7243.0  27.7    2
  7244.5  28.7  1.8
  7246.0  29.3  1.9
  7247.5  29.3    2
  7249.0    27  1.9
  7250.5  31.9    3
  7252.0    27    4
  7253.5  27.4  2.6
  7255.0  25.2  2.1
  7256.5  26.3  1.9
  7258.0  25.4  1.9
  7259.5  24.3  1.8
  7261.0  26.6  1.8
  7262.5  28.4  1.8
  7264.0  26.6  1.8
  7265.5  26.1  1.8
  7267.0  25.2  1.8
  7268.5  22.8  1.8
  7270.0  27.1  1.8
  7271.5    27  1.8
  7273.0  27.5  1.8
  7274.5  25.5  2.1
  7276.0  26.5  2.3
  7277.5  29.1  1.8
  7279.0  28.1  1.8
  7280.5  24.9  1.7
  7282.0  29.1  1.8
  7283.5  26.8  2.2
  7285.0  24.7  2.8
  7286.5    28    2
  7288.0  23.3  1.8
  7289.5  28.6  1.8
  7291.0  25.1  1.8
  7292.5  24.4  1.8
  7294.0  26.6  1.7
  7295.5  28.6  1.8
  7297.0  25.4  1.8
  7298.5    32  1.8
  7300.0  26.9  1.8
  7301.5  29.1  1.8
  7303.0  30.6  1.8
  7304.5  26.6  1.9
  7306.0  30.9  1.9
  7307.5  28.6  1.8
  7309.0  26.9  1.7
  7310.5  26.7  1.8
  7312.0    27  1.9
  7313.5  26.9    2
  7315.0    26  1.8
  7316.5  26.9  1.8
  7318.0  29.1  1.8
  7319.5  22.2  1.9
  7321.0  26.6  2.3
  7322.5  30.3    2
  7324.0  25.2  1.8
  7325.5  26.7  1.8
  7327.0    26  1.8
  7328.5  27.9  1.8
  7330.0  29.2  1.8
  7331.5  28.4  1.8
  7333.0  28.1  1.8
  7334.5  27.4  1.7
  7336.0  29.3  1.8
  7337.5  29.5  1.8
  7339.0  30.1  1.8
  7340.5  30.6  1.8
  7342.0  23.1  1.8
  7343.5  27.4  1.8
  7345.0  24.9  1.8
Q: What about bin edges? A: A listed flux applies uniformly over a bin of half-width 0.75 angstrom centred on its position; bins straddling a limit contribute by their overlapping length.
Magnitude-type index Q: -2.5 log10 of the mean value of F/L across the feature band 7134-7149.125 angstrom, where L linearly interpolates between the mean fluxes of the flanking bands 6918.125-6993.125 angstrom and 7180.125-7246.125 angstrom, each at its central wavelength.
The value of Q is 0.10 mag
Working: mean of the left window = 28.2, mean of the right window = 26.8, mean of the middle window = 24.8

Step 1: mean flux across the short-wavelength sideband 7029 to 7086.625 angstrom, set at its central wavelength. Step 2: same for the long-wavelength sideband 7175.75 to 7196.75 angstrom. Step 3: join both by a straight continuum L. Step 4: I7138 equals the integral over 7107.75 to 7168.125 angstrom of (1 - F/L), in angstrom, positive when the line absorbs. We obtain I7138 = 4.73 angstrom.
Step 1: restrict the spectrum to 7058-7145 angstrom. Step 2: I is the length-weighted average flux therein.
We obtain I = 26.1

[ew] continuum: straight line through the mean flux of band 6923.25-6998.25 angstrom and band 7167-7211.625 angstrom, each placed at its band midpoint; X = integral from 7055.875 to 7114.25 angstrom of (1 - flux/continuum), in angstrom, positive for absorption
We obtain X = 1.6 angstrom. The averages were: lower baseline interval 28.3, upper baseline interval 27.2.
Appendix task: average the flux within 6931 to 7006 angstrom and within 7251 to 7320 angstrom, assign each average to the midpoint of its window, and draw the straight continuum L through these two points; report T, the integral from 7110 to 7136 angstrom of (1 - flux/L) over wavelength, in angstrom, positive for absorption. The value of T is 2.8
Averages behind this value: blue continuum 28.4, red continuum 26.9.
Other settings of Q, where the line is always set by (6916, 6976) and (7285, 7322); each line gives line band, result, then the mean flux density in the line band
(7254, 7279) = 0.04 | 26.3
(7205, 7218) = 0.02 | 27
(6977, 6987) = 0.02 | 27.7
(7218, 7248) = 0.03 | 26.6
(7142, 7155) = 0.14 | 24.4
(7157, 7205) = 0.03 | 26.8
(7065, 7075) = 0.01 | 27.7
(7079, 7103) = 0.10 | 25.5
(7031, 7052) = 0.01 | 27.7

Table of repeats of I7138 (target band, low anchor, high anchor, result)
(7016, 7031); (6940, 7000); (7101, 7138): -0.5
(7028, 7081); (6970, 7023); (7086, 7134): -3.3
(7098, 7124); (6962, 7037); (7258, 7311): 2.0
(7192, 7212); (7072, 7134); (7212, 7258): -0.8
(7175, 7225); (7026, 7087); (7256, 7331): 1.0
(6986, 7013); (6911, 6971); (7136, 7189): 0.0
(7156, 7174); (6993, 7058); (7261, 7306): 0.7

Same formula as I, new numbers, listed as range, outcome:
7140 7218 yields 26.3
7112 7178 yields 25.3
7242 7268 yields 27.1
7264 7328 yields 26.9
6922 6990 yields 28.3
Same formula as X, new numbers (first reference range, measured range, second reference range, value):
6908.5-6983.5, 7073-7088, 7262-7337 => -0.16 angstrom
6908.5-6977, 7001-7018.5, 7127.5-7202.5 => 0.09 angstrom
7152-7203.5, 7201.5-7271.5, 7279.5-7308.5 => 1.07 angstrom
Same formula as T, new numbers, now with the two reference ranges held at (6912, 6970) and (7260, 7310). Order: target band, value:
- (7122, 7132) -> 1.2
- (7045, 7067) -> 0.3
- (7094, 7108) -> 1.8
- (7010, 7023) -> 0.1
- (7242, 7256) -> -0.4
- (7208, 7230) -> 0.7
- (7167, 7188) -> 0.2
